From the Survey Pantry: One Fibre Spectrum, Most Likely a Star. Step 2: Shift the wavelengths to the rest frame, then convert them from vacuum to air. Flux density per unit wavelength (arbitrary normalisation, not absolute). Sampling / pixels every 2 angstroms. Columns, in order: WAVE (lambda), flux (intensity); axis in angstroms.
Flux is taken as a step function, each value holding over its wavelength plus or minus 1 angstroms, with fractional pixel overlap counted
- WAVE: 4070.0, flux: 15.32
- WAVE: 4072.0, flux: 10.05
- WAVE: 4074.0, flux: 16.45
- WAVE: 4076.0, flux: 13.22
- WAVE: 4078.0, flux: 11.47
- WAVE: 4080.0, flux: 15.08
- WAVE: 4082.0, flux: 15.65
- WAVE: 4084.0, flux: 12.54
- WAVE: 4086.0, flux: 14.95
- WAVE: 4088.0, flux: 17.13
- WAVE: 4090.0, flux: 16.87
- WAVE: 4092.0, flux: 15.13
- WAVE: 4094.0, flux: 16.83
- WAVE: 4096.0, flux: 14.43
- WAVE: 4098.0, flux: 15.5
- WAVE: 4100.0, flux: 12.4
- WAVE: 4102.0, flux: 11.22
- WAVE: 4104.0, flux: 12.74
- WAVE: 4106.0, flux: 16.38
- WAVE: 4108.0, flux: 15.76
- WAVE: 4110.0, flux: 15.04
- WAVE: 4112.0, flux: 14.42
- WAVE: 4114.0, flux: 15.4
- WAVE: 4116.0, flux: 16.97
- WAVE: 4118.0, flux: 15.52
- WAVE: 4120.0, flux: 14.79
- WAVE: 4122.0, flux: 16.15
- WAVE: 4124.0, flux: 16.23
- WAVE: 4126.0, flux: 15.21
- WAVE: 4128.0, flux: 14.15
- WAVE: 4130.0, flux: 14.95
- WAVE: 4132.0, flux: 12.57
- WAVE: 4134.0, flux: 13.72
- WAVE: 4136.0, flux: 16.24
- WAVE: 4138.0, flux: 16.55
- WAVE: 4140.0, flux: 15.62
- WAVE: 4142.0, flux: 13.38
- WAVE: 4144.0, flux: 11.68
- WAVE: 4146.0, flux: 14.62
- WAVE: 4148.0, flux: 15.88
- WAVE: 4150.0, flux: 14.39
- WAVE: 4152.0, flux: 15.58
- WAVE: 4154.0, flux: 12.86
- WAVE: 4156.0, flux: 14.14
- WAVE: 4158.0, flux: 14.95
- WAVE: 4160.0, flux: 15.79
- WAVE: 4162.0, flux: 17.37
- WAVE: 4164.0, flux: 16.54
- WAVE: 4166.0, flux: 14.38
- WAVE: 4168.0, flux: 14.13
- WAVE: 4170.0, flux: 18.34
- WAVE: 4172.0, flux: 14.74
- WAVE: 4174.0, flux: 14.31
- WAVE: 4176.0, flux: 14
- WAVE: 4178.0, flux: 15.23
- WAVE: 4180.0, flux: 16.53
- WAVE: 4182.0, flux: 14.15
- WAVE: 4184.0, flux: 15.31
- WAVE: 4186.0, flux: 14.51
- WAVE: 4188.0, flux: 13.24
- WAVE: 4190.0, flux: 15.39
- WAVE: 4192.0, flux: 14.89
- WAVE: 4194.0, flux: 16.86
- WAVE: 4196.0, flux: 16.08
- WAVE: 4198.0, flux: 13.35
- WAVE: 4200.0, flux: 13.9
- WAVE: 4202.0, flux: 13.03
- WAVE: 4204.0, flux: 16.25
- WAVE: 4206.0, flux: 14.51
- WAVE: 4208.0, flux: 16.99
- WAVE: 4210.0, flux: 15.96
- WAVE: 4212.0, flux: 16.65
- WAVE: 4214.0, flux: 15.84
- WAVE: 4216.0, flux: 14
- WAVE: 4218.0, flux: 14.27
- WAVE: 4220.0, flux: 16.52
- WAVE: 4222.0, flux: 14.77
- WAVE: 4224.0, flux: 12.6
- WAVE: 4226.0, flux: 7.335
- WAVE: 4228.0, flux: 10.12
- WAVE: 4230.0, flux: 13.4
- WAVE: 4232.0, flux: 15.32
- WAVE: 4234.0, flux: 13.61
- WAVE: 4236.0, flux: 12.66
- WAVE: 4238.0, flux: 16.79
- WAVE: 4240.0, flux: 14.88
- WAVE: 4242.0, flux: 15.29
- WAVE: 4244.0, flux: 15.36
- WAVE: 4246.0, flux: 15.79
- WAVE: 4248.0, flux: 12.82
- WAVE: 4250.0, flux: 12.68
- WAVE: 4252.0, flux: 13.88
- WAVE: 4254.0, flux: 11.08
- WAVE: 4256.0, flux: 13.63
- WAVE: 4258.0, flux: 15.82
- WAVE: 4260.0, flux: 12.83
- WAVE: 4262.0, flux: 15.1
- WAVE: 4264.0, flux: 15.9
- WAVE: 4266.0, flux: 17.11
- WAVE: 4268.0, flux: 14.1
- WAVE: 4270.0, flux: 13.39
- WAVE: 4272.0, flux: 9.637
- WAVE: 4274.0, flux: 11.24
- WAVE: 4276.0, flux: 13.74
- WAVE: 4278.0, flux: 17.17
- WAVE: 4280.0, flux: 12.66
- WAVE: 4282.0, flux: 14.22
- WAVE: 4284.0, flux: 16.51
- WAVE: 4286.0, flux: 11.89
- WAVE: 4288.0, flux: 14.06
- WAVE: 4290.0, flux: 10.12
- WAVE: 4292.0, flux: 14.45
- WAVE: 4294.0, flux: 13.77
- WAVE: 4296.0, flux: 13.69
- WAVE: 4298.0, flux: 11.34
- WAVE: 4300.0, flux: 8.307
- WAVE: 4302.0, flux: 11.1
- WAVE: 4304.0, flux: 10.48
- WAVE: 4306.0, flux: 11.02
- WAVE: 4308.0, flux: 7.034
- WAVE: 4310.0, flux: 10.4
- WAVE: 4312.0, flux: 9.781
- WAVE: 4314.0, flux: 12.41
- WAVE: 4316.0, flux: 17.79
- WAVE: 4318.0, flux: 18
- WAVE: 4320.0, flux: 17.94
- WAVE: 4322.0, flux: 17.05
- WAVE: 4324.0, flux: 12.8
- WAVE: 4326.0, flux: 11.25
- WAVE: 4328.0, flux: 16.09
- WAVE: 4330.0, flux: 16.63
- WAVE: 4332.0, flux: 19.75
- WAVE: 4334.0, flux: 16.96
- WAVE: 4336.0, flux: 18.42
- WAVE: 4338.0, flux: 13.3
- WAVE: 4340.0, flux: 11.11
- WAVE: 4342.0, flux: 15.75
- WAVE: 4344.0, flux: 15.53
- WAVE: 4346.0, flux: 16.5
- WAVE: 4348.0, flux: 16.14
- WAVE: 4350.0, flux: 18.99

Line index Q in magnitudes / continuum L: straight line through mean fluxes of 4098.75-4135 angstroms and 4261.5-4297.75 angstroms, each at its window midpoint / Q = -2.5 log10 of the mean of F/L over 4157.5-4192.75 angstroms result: -0.065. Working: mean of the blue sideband 14.7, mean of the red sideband 13.8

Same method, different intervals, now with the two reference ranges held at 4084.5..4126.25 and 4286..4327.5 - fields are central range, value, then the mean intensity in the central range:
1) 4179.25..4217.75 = -0.082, 15.1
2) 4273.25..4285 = -0.105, 14.3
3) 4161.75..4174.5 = -0.091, 15.6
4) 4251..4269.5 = -0.088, 14.4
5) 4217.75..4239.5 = 0.018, 13.4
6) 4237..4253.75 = -0.085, 14.5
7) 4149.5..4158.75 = 0.014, 14.4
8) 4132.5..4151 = 0.007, 14.6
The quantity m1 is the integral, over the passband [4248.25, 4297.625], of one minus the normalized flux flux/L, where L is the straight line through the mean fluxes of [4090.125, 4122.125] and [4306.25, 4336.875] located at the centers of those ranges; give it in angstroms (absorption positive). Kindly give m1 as 3.7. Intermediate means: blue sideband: 14.9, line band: 13.7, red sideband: 14.7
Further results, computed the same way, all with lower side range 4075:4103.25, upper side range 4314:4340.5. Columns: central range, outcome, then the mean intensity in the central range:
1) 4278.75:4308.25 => 6.52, 12.2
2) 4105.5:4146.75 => -0.95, 15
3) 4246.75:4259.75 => 1.77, 13.3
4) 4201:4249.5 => 2.92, 14.3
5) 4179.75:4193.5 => 0.18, 14.8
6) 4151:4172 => -0.69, 15.4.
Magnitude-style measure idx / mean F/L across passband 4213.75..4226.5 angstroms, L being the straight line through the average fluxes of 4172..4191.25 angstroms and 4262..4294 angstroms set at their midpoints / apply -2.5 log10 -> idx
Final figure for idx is 0.049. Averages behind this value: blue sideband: 14.7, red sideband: 13.8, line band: 13.7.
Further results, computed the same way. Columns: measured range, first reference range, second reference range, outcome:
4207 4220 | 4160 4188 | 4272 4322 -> -0.08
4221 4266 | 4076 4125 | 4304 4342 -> 0.05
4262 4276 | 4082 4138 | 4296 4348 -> 0.04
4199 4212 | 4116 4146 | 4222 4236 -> -0.18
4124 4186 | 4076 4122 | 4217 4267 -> -0.03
